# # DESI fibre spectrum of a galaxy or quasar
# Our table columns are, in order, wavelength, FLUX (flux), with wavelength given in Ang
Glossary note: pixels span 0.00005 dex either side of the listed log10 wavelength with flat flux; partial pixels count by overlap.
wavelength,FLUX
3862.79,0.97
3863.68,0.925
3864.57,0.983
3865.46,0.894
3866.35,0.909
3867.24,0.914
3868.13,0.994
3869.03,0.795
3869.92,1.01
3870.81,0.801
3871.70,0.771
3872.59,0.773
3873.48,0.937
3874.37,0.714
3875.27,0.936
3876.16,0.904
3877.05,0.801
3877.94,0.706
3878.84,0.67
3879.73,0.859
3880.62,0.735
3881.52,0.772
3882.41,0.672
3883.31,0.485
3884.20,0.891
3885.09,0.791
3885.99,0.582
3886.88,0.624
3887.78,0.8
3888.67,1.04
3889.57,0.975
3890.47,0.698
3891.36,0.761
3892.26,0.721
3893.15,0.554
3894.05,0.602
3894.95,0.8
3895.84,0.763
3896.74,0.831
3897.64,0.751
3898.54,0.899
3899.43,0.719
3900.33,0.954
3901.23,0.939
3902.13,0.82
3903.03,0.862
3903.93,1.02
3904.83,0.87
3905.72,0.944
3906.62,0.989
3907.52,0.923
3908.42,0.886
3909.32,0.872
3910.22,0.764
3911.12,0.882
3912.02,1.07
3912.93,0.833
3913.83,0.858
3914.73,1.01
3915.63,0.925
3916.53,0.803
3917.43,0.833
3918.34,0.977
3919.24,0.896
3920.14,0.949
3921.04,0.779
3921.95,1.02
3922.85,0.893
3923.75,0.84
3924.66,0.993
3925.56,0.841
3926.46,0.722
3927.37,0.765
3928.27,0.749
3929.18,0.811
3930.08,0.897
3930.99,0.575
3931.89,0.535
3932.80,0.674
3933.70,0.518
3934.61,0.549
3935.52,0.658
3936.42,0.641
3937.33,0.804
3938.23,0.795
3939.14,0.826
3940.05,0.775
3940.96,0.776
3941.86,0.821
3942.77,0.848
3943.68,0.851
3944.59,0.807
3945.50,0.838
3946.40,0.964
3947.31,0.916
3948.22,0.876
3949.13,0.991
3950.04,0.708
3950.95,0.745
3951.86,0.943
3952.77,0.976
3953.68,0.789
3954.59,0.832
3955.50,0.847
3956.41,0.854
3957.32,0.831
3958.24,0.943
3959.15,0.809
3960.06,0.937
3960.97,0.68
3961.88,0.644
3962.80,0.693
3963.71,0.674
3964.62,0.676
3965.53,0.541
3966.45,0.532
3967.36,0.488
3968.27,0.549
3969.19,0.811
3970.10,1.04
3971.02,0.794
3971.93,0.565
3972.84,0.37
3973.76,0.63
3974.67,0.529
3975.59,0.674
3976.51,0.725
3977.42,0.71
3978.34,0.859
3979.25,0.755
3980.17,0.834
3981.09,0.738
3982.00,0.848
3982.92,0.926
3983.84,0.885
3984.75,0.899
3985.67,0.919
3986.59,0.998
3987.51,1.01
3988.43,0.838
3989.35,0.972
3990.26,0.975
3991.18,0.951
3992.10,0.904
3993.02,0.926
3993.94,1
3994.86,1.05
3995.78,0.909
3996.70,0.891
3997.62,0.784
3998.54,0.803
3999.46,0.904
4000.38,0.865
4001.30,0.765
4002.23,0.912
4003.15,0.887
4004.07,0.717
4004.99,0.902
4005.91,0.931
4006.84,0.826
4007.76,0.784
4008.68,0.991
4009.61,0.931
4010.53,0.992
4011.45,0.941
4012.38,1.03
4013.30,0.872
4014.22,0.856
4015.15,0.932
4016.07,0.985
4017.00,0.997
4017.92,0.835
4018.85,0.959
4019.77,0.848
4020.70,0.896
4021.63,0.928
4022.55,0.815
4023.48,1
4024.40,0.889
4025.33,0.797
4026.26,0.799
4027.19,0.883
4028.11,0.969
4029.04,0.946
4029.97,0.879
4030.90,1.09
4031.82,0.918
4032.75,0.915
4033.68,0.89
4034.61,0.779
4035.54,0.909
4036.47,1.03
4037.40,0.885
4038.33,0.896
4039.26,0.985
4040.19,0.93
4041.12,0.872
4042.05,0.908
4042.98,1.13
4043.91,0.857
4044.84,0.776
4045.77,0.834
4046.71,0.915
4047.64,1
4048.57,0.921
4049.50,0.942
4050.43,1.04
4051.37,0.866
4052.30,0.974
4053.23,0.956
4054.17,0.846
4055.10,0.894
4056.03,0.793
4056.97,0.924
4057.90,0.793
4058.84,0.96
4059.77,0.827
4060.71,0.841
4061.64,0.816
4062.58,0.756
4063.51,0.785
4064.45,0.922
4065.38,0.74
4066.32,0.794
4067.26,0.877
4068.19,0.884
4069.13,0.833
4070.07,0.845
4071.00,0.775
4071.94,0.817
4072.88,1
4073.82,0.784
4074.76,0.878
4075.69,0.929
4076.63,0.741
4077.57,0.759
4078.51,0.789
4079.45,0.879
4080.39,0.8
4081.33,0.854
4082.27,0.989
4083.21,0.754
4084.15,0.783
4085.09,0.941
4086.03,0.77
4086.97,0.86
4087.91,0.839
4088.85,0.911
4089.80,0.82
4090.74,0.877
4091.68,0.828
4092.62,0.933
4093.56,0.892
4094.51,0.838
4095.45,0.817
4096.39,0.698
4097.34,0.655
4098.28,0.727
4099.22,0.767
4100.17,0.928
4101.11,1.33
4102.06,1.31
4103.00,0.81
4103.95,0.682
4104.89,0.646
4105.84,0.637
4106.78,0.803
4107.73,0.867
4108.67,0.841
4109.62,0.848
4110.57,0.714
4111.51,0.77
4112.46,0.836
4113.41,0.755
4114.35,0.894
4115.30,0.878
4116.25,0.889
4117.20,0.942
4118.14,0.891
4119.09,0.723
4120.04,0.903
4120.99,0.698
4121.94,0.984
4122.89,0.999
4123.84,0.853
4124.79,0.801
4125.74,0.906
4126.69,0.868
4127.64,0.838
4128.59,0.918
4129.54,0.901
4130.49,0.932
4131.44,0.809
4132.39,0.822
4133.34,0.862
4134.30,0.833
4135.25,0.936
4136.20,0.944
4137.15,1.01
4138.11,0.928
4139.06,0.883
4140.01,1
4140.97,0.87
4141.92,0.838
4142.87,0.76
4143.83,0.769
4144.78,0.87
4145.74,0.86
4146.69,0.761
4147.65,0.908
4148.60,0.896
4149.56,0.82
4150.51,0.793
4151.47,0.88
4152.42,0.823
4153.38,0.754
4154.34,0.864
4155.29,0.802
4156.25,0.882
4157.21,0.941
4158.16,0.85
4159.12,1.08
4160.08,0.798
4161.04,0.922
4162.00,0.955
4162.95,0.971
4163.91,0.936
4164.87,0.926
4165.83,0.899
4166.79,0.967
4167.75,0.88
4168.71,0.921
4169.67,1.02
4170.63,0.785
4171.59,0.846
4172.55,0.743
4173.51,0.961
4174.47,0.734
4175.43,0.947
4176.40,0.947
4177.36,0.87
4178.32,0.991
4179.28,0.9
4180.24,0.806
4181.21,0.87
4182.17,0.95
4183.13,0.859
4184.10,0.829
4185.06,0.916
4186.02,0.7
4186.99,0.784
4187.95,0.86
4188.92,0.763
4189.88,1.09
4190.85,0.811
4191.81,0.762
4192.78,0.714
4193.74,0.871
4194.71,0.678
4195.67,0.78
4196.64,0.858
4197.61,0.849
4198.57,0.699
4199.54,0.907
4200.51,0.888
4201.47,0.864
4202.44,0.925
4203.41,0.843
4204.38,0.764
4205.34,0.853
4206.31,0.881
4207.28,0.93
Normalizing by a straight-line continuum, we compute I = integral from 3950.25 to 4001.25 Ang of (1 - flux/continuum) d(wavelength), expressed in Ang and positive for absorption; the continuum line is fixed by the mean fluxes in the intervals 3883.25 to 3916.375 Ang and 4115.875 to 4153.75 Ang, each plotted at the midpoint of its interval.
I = 2.4 Ang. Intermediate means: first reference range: 0.834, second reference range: 0.867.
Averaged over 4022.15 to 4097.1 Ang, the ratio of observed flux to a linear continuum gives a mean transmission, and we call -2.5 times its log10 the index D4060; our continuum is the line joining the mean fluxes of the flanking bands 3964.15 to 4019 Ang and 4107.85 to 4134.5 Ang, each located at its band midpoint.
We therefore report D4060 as -0.03 mag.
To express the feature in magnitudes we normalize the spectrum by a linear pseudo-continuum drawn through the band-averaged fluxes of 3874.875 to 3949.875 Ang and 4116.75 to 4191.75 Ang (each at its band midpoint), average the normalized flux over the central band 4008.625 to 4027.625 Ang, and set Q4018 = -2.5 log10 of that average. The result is -0.09 mag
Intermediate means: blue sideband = 0.814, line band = 0.911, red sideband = 0.876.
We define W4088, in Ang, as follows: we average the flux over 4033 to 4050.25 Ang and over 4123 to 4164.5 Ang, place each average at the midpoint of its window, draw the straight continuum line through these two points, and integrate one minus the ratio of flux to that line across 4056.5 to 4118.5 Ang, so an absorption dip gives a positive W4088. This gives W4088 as 3.9 Ang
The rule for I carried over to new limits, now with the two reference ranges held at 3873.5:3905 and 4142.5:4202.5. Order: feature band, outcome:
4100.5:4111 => -0.3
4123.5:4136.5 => -0.3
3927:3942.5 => 1.6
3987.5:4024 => -4.0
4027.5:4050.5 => -2.8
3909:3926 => -2.2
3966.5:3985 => 1.9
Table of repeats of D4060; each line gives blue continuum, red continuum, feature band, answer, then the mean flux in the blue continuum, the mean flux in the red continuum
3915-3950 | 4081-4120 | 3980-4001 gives -0.11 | 0.809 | 0.843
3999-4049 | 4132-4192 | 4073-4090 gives 0.07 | 0.906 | 0.876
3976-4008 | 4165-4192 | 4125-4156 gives 0.01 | 0.875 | 0.874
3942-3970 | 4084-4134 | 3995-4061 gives -0.11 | 0.79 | 0.85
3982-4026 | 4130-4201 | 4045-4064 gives 0.01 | 0.906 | 0.867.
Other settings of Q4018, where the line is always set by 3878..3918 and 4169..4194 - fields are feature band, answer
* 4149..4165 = -0.03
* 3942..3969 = 0.06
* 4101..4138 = -0.02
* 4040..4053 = -0.11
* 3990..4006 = -0.07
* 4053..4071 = 0.00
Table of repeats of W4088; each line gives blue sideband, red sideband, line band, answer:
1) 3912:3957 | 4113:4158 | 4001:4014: -0.8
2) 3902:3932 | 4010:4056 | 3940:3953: 0.4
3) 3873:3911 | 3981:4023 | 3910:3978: 5.5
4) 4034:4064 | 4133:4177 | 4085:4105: 0.6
